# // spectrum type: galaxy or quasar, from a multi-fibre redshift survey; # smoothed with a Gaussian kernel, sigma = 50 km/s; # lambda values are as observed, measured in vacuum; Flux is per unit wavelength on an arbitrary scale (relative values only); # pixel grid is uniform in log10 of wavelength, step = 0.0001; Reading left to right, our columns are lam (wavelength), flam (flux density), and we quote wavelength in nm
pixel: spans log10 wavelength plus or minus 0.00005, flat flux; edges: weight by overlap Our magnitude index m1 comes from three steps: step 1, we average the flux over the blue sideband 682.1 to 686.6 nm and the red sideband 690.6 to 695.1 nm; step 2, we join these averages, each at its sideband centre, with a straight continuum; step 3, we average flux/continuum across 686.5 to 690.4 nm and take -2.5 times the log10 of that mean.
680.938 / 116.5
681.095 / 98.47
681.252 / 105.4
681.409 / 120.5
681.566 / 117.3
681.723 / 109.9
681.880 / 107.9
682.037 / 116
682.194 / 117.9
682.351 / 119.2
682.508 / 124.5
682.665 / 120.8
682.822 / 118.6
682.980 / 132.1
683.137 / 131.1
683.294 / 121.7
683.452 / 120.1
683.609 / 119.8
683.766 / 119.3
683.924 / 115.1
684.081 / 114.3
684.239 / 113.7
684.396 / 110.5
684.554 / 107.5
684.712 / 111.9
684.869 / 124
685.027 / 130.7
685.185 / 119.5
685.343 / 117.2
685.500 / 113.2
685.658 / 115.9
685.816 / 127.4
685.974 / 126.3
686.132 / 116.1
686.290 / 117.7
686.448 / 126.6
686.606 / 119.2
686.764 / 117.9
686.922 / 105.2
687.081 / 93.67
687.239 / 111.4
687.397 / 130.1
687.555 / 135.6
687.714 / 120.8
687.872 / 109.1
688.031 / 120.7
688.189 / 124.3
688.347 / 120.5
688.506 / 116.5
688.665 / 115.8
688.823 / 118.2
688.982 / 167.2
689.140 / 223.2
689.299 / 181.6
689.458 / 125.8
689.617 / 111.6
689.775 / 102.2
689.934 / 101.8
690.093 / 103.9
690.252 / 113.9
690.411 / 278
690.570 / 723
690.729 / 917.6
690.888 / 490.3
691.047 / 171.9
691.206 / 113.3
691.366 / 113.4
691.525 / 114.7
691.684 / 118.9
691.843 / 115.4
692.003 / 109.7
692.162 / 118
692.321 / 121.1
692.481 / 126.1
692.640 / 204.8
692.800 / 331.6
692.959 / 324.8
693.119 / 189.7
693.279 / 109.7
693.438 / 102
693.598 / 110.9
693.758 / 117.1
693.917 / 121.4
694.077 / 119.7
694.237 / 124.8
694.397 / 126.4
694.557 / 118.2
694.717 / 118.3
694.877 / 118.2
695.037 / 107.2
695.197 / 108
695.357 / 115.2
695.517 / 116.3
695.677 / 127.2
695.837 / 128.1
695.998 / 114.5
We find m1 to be 0.20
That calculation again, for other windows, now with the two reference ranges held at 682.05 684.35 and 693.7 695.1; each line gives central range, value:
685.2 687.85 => 0.02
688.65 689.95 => -0.18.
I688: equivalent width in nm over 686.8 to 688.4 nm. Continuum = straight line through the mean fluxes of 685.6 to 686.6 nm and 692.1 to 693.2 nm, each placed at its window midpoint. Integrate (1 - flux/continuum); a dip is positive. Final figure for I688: 0.27 nm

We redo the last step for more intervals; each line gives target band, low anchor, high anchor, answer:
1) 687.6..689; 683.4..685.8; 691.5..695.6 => 0.05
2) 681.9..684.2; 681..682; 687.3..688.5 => -0.15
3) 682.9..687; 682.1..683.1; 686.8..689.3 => 0.21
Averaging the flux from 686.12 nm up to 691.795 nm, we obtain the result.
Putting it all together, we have 178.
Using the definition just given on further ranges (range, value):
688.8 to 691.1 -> 267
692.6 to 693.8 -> 188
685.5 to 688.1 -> 118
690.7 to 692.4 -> 207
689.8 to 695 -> 195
